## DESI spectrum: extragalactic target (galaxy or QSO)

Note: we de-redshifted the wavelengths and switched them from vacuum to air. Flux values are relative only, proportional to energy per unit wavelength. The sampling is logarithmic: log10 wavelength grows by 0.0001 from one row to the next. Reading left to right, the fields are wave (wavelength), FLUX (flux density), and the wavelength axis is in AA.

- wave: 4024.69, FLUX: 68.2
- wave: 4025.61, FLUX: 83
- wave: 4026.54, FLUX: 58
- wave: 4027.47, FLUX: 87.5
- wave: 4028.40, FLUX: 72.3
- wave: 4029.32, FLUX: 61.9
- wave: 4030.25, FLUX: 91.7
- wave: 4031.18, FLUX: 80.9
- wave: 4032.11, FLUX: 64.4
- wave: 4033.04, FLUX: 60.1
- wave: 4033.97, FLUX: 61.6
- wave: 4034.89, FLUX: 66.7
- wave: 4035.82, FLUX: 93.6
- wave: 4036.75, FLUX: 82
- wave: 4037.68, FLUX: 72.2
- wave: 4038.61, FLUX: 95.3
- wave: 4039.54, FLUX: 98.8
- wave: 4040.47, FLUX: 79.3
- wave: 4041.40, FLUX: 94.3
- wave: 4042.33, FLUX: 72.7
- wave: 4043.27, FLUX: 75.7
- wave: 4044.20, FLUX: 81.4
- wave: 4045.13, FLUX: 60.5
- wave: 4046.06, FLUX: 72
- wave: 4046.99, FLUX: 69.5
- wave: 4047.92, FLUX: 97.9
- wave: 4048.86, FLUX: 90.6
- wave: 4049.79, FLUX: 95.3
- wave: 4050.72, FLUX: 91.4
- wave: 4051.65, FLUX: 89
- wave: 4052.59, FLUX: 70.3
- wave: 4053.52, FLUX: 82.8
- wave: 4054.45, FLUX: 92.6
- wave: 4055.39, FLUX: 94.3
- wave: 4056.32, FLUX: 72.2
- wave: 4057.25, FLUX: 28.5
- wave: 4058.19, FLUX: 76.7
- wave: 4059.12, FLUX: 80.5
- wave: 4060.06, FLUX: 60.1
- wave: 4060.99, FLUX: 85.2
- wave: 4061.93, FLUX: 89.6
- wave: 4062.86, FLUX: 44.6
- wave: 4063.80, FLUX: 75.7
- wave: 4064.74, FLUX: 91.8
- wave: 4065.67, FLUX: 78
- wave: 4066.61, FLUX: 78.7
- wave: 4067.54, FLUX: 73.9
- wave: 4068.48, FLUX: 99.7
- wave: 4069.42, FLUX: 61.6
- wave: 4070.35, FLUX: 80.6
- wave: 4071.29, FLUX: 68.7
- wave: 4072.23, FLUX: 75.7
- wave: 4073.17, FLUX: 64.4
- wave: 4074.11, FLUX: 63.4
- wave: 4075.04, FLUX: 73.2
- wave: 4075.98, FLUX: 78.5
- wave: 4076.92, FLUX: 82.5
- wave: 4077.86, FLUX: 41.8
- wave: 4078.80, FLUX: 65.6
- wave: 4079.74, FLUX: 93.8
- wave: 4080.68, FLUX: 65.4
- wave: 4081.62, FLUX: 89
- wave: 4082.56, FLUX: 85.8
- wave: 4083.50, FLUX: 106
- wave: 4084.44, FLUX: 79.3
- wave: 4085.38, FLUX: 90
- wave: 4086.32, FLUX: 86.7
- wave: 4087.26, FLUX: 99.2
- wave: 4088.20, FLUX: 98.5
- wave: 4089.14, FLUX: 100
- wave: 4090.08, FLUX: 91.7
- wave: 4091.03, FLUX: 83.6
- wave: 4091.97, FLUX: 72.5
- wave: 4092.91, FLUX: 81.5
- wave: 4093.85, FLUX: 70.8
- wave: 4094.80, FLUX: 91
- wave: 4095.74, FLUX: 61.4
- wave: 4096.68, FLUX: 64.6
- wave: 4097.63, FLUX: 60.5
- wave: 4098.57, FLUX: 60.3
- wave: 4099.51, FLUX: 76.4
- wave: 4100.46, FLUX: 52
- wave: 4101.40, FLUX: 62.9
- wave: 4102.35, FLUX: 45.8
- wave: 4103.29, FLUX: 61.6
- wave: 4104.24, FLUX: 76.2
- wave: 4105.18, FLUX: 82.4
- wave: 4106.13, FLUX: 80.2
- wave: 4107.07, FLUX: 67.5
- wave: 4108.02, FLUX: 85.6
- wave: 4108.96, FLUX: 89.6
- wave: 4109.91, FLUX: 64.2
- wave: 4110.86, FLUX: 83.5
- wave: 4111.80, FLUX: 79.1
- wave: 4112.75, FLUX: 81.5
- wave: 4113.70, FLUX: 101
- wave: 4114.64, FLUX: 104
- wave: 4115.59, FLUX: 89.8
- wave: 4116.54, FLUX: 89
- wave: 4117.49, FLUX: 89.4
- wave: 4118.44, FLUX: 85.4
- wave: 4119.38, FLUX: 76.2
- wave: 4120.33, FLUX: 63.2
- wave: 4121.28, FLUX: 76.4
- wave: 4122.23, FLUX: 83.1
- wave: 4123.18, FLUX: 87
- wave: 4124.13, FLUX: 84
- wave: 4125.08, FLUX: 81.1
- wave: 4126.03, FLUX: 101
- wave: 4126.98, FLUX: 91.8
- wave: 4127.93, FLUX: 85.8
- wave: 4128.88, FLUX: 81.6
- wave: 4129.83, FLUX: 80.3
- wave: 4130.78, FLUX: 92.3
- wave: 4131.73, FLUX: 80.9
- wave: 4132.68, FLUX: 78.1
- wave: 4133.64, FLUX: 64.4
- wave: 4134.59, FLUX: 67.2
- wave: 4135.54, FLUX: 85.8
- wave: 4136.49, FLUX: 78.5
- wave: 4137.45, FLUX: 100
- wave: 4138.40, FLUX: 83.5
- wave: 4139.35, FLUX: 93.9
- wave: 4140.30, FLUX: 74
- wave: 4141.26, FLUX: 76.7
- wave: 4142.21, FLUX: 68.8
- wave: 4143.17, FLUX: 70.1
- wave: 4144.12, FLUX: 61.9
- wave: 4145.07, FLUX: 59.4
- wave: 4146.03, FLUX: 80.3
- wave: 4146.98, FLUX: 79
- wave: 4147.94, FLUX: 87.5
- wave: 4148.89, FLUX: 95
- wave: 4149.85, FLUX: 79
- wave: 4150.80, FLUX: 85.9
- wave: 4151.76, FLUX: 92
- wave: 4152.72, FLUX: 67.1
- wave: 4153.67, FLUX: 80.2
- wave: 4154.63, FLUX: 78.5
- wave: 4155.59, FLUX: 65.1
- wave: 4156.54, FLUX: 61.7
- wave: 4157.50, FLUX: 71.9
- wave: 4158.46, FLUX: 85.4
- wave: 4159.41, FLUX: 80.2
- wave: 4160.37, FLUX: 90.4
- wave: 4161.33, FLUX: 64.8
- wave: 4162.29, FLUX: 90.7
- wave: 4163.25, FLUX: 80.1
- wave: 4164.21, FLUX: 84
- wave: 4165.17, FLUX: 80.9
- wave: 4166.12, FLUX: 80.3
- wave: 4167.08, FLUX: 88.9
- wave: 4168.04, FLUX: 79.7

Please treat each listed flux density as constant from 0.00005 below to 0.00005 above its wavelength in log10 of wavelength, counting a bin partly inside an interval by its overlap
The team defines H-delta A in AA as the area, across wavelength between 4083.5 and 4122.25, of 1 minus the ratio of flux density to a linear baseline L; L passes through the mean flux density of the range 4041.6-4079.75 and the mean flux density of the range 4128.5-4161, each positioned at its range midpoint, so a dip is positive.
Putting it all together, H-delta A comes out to -0.96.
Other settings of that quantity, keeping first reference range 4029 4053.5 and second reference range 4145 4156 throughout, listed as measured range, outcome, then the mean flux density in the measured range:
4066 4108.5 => 1.9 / 76.2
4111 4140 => -1.7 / 84.5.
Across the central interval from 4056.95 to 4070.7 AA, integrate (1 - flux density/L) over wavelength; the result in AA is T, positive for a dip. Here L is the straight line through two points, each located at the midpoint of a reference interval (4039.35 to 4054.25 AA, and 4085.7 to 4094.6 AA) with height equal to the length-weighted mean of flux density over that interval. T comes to 1.7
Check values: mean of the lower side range 82.5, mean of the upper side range 87.3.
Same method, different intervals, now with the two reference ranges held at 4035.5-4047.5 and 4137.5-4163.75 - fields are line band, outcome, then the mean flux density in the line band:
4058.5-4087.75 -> 0.8 AA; 77.7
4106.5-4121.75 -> -0.7 AA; 82.9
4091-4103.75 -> 2.0 AA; 67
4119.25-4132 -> -0.8 AA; 83.4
